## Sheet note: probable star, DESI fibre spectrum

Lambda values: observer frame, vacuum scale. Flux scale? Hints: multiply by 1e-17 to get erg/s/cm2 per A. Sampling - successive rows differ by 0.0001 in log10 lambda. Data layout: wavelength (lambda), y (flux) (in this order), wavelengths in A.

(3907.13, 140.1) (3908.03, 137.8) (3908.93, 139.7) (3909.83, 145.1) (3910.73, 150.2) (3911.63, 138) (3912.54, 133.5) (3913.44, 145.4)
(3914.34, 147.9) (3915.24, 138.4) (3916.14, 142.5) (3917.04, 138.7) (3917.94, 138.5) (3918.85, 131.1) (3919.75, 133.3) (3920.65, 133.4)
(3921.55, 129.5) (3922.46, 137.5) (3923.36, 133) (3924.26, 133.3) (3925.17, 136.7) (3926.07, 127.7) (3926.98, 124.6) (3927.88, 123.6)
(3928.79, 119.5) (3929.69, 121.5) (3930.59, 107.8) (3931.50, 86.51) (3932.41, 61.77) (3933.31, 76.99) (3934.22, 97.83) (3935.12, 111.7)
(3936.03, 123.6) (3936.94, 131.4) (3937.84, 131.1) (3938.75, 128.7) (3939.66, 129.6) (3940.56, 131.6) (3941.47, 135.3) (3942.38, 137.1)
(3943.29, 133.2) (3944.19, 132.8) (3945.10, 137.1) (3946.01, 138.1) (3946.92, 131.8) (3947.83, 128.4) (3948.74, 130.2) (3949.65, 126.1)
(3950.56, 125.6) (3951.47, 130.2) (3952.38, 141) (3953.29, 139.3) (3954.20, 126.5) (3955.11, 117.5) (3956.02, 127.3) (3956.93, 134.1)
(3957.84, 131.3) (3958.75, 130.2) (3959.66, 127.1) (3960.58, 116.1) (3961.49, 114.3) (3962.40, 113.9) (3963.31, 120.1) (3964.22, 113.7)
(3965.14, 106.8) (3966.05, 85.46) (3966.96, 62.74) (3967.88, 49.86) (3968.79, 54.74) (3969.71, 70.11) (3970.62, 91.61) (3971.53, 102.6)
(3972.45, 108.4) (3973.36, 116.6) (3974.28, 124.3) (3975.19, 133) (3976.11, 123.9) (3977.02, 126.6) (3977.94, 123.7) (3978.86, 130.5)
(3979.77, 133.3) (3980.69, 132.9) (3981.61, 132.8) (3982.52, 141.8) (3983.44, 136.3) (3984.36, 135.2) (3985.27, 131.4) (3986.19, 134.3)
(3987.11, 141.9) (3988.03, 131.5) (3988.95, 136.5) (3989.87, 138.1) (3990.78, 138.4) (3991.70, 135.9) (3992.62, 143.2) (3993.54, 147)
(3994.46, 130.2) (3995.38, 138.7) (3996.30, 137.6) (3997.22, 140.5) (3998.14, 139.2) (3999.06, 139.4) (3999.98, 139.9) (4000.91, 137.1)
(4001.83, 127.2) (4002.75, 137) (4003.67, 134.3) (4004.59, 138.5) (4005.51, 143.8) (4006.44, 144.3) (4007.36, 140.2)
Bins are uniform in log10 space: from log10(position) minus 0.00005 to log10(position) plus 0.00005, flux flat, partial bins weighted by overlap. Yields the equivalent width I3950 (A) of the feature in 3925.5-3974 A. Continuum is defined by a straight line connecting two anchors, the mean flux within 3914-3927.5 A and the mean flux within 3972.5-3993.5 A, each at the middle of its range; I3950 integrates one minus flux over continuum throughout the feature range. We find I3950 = 6.6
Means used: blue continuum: 135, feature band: 116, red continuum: 133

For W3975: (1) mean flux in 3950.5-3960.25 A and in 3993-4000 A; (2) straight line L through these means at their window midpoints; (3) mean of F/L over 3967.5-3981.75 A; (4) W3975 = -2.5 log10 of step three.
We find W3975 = 0.22 mag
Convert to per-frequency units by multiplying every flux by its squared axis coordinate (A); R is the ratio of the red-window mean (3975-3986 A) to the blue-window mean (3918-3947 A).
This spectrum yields 1.09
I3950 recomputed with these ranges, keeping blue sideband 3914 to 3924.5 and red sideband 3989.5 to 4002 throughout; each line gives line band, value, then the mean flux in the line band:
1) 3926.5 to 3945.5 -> 2.6 A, 118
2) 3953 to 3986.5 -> 5.3 A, 116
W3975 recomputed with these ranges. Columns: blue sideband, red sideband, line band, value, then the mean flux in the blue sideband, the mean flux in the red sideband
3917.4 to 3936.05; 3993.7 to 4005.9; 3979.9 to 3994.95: -0.02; 118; 137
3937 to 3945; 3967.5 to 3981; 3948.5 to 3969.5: 0.06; 133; 108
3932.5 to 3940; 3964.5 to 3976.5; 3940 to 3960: -0.23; 114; 94.7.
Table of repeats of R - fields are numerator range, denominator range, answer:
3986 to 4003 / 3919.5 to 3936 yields 1.22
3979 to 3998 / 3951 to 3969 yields 1.23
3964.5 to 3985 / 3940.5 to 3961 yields 0.86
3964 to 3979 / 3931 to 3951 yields 0.84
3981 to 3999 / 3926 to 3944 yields 1.21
